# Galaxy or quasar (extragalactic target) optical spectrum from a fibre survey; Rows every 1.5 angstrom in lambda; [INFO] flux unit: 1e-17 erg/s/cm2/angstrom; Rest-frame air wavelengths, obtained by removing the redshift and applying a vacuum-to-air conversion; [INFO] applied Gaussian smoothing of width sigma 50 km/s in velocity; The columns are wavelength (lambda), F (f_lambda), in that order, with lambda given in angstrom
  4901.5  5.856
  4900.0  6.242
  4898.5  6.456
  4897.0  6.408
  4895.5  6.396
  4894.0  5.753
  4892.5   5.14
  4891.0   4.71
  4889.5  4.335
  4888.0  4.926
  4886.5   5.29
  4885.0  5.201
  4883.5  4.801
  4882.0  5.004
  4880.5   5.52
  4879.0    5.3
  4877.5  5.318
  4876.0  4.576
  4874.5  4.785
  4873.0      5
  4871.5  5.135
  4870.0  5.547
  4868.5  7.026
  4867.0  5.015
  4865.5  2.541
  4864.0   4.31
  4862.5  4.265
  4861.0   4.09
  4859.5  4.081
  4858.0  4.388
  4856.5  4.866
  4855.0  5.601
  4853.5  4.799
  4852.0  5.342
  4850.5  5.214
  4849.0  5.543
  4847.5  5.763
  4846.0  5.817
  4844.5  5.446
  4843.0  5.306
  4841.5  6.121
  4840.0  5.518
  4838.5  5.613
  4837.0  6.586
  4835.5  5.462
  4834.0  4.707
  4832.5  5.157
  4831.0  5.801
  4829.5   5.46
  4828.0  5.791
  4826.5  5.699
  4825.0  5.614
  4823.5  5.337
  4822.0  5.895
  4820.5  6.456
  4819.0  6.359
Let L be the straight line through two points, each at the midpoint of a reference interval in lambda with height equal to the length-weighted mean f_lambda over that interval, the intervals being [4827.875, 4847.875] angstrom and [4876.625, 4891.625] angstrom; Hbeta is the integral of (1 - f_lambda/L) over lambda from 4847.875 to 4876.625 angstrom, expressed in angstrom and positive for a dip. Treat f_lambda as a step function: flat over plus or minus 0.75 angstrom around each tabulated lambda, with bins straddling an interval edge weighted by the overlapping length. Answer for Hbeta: 2.4 angstrom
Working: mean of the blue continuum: 5.6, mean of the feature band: 4.86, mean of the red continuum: 5.04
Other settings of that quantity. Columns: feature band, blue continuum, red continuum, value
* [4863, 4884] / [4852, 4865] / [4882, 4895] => -0.79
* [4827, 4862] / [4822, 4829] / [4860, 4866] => -4.41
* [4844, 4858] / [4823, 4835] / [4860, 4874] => -0.75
